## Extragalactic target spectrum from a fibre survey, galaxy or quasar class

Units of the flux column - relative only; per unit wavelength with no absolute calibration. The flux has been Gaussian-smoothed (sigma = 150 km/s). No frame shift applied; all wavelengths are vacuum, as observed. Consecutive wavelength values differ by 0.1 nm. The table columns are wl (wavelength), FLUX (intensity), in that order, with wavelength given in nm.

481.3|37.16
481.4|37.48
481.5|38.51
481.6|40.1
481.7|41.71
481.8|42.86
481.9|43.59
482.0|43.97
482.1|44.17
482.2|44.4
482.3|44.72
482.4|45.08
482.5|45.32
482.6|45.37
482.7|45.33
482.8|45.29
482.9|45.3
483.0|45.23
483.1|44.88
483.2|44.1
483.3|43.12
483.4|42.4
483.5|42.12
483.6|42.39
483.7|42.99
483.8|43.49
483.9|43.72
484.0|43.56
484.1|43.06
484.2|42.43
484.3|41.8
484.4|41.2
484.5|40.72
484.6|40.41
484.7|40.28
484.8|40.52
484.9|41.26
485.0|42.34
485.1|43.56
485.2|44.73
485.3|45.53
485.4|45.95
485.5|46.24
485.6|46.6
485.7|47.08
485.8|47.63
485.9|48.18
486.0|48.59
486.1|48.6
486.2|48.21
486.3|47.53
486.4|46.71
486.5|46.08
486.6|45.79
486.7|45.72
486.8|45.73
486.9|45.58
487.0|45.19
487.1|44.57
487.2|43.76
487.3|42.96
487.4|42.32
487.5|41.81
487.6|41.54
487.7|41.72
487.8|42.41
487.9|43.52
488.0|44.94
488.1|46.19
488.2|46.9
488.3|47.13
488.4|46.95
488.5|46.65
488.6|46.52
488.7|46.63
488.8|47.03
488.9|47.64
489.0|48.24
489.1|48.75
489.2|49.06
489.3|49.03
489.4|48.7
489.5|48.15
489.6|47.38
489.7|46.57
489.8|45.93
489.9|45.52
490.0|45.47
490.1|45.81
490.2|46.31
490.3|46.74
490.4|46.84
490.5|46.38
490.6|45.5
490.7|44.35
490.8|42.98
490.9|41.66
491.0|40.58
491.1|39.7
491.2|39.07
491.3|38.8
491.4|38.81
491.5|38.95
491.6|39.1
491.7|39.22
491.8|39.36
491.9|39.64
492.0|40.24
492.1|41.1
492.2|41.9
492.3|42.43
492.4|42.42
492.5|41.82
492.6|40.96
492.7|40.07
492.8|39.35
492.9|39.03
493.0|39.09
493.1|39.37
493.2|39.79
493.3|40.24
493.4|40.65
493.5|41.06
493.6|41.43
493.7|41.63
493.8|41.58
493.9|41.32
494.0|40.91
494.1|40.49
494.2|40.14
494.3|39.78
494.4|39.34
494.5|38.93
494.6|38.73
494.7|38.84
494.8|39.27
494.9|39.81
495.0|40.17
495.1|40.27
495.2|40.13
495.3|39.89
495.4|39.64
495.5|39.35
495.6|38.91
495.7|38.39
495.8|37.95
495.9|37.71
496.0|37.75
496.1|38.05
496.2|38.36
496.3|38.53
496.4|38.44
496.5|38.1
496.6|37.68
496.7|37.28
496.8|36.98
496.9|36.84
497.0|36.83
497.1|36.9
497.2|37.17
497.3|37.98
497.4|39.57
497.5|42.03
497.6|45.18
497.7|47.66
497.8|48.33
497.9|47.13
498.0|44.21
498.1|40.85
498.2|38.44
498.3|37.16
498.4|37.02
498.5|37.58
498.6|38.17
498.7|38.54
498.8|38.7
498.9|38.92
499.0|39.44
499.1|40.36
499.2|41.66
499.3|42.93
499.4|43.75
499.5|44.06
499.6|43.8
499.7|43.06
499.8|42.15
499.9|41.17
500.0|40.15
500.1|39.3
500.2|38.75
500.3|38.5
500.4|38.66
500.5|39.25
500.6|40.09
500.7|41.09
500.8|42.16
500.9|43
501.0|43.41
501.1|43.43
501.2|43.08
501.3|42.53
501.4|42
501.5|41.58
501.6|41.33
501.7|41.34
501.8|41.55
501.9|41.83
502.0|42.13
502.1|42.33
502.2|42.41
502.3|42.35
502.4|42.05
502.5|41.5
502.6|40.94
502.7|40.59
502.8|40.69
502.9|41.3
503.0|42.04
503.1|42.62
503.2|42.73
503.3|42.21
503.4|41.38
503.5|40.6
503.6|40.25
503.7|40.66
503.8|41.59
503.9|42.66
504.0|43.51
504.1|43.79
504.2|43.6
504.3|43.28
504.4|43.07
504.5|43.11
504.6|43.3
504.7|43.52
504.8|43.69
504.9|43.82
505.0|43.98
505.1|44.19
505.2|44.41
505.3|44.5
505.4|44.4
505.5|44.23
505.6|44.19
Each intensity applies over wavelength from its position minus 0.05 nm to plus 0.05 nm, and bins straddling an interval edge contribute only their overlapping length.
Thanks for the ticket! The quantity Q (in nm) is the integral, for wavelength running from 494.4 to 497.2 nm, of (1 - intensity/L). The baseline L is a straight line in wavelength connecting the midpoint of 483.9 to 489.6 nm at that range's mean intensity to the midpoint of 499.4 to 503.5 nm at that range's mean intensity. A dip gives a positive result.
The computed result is 0.29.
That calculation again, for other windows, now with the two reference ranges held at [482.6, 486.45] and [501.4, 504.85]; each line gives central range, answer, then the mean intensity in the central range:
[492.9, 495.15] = 0.160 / 40.1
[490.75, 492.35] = 0.120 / 40.2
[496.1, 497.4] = 0.157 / 37.7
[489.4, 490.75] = -0.083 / 46.3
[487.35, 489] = -0.046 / 45.1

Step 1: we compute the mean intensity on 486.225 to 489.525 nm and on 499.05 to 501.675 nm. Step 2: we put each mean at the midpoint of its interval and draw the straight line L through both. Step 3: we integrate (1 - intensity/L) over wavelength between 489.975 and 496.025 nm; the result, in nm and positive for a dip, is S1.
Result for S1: 0.46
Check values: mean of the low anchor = 45.8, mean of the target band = 40.8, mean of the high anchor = 41.6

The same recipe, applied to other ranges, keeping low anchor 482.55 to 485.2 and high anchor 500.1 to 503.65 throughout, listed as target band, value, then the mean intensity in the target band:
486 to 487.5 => -0.10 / 45.6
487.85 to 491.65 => -0.23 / 45.1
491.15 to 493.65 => 0.12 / 40.2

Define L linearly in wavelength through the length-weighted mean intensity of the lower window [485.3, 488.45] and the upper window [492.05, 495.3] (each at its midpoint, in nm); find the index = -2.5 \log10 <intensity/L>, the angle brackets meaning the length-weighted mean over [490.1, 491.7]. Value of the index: 0.00 mag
